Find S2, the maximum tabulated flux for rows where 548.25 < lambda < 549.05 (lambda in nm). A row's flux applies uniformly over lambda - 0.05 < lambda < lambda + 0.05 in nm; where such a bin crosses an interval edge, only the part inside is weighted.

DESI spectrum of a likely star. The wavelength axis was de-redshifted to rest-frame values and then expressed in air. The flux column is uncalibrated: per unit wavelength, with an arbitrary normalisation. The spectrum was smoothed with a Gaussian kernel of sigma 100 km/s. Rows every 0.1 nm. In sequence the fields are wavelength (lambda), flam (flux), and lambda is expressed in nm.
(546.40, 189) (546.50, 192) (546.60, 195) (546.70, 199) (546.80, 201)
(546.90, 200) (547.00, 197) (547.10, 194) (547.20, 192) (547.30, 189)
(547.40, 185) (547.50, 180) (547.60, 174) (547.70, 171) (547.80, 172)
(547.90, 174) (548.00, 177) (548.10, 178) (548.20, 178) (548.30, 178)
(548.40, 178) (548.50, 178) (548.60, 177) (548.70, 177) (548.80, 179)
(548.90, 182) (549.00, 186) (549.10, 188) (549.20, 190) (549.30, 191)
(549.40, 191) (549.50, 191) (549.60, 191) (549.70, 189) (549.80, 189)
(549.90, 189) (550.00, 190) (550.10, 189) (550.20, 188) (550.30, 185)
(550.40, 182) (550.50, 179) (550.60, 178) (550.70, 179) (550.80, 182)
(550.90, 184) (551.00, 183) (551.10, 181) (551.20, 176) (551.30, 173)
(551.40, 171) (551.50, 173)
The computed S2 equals 186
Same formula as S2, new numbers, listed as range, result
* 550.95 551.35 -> 183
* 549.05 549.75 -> 191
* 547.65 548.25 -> 178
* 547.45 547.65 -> 180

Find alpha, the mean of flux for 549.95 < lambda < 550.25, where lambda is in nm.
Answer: 189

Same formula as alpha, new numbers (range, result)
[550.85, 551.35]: 179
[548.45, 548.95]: 179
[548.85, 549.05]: 184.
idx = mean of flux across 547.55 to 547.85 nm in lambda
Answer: 172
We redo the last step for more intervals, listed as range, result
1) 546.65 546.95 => 200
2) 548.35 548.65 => 178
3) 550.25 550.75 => 181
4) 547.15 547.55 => 186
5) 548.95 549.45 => 189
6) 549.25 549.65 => 191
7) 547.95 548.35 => 178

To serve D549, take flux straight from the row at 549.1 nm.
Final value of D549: 188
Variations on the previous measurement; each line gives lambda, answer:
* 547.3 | 189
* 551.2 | 176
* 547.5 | 180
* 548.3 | 178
